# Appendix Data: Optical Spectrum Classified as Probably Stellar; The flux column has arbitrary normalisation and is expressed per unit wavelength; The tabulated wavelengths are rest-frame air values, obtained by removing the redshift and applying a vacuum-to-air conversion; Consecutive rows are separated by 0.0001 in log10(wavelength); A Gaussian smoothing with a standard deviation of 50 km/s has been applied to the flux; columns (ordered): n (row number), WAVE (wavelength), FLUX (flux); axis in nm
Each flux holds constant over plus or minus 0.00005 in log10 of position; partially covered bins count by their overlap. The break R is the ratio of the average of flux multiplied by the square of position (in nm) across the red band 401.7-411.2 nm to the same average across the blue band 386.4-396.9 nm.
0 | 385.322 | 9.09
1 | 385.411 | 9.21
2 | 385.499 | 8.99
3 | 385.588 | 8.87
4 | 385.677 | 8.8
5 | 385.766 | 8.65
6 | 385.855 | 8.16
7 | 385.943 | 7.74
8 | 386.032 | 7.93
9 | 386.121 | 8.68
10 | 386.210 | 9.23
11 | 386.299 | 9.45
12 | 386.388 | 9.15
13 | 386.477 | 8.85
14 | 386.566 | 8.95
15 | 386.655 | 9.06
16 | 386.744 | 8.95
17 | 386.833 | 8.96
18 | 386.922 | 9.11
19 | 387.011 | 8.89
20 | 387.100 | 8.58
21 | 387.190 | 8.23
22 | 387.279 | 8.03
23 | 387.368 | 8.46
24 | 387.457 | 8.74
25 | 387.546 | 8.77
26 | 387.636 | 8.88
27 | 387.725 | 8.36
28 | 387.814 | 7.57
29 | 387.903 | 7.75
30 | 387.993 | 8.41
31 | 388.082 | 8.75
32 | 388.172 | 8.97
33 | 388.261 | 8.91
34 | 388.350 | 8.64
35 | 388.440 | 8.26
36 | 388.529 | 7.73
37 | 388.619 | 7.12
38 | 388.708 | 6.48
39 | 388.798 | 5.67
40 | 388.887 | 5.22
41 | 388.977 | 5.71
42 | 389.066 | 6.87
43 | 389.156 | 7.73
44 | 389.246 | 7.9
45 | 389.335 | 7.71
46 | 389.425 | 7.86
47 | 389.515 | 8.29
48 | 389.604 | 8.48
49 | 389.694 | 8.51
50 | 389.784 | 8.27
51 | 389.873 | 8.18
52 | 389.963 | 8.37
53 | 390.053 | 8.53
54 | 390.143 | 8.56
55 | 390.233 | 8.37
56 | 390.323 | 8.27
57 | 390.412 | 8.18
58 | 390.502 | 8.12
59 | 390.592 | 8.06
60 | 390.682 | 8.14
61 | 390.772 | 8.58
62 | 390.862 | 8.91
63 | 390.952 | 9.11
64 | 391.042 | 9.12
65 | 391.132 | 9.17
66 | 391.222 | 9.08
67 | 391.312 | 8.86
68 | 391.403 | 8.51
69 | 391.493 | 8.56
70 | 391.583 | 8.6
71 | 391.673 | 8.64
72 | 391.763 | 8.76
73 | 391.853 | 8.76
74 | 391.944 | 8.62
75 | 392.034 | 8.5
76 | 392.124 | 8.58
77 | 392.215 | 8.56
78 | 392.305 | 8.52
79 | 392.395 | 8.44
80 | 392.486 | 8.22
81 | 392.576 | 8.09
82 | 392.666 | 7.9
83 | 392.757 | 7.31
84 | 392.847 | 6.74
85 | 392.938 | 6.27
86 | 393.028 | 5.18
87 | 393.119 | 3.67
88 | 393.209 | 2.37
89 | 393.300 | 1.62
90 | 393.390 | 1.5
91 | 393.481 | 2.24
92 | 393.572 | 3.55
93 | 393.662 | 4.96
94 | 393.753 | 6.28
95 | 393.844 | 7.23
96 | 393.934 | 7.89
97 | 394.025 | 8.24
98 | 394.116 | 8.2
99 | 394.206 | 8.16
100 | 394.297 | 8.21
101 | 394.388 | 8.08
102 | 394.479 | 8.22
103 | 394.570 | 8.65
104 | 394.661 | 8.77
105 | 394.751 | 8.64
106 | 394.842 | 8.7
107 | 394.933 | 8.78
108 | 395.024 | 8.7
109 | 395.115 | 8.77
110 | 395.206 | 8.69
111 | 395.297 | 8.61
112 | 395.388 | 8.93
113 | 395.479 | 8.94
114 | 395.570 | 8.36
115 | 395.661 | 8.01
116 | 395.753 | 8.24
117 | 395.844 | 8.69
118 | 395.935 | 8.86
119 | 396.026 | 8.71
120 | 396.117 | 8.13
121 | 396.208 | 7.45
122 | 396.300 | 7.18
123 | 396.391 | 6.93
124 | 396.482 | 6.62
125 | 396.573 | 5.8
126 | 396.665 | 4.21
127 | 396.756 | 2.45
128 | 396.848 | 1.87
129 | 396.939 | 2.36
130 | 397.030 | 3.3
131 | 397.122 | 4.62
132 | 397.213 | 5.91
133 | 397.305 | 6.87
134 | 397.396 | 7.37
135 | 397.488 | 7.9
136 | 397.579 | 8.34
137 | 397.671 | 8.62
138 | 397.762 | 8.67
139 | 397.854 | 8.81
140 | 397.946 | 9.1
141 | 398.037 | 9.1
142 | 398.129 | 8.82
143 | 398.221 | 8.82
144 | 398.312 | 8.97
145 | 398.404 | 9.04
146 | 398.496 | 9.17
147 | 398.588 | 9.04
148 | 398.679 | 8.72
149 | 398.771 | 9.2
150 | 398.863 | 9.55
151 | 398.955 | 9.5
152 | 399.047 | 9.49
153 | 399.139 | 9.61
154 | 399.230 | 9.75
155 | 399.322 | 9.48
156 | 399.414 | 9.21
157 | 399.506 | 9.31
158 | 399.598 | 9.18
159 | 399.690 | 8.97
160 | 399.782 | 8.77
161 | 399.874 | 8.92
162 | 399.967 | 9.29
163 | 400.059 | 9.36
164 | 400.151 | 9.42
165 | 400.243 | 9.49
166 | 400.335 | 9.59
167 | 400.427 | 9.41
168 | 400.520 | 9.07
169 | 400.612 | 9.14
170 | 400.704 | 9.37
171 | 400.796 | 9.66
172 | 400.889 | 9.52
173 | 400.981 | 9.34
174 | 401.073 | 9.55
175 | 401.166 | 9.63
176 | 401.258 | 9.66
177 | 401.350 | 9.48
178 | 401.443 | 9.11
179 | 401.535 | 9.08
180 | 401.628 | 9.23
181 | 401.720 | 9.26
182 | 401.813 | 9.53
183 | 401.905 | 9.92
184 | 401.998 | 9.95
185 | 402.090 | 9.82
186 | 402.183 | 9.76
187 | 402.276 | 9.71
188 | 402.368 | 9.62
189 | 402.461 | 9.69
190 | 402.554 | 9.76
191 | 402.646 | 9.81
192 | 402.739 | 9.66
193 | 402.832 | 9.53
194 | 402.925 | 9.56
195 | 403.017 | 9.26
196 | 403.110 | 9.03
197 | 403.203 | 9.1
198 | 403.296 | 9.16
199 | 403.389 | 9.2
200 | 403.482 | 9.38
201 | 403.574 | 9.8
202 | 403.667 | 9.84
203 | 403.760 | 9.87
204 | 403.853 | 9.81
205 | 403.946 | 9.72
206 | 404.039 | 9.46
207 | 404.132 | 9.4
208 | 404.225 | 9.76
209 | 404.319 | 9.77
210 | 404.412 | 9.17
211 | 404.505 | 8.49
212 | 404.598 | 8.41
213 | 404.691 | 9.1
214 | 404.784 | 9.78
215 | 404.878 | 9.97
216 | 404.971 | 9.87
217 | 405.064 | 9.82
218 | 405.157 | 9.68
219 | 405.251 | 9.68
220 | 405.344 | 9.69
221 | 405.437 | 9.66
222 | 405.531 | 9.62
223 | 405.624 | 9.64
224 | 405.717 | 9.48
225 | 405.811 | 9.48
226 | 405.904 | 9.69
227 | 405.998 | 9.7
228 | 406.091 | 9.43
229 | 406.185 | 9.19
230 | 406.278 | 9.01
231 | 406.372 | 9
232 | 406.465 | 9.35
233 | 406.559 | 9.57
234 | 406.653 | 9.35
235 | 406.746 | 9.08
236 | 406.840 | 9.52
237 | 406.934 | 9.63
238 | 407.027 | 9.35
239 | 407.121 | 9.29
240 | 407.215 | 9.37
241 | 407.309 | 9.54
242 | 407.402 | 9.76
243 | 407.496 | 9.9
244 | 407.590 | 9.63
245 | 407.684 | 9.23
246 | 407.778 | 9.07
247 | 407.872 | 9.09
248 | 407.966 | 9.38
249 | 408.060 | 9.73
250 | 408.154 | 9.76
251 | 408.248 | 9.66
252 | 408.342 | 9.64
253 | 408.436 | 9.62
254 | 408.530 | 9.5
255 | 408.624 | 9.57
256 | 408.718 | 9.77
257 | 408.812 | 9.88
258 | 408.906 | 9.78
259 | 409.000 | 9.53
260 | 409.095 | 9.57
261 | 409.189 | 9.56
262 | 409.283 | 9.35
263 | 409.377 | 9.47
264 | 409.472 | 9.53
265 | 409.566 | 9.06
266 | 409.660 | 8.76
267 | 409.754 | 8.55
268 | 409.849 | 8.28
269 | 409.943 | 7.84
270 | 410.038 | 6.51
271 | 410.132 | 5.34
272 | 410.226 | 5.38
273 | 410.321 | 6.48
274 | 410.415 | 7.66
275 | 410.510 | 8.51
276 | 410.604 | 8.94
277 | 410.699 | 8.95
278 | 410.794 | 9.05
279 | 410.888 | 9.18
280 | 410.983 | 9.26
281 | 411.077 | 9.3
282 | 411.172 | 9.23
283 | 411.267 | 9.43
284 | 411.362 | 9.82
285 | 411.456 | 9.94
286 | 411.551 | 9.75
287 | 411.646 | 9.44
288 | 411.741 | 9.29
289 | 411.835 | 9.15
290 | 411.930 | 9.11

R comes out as 1.30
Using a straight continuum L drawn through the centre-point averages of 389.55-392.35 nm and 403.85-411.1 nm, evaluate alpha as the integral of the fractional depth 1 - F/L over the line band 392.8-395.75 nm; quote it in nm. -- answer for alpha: 0.60 nm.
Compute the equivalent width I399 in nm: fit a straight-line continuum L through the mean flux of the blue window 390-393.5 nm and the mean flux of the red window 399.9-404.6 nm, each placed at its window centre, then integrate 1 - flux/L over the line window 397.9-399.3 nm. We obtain -0.06 nm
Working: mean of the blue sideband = 7.56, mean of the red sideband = 9.47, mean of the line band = 9.2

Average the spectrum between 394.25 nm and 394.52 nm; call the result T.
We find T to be 8.15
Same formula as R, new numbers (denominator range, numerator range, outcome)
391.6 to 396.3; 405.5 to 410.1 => 1.34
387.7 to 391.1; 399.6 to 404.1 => 1.26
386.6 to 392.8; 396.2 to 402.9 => 1.09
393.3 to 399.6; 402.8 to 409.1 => 1.31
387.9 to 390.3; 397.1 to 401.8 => 1.21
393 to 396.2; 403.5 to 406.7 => 1.39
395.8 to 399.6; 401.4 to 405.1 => 1.26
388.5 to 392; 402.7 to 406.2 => 1.26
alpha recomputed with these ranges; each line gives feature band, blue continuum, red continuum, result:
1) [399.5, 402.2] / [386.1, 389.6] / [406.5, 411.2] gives -0.22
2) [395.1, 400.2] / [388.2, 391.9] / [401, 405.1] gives 0.54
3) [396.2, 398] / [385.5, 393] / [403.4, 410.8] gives 0.51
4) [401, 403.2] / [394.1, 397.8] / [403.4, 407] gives -0.19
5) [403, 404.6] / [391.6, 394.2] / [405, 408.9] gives -0.09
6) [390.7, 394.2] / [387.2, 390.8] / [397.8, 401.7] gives 0.49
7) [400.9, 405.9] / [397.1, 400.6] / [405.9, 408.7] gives -0.20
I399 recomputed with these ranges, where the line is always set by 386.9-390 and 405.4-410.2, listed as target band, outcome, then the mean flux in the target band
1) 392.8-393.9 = 0.52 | 4.35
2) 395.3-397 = 0.34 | 6.78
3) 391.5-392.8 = -0.03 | 8.4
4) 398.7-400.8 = -0.15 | 9.32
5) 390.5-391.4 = -0.07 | 8.73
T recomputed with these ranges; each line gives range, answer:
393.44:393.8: 4.29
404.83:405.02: 9.9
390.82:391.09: 9.05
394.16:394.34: 8.21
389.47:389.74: 8.43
